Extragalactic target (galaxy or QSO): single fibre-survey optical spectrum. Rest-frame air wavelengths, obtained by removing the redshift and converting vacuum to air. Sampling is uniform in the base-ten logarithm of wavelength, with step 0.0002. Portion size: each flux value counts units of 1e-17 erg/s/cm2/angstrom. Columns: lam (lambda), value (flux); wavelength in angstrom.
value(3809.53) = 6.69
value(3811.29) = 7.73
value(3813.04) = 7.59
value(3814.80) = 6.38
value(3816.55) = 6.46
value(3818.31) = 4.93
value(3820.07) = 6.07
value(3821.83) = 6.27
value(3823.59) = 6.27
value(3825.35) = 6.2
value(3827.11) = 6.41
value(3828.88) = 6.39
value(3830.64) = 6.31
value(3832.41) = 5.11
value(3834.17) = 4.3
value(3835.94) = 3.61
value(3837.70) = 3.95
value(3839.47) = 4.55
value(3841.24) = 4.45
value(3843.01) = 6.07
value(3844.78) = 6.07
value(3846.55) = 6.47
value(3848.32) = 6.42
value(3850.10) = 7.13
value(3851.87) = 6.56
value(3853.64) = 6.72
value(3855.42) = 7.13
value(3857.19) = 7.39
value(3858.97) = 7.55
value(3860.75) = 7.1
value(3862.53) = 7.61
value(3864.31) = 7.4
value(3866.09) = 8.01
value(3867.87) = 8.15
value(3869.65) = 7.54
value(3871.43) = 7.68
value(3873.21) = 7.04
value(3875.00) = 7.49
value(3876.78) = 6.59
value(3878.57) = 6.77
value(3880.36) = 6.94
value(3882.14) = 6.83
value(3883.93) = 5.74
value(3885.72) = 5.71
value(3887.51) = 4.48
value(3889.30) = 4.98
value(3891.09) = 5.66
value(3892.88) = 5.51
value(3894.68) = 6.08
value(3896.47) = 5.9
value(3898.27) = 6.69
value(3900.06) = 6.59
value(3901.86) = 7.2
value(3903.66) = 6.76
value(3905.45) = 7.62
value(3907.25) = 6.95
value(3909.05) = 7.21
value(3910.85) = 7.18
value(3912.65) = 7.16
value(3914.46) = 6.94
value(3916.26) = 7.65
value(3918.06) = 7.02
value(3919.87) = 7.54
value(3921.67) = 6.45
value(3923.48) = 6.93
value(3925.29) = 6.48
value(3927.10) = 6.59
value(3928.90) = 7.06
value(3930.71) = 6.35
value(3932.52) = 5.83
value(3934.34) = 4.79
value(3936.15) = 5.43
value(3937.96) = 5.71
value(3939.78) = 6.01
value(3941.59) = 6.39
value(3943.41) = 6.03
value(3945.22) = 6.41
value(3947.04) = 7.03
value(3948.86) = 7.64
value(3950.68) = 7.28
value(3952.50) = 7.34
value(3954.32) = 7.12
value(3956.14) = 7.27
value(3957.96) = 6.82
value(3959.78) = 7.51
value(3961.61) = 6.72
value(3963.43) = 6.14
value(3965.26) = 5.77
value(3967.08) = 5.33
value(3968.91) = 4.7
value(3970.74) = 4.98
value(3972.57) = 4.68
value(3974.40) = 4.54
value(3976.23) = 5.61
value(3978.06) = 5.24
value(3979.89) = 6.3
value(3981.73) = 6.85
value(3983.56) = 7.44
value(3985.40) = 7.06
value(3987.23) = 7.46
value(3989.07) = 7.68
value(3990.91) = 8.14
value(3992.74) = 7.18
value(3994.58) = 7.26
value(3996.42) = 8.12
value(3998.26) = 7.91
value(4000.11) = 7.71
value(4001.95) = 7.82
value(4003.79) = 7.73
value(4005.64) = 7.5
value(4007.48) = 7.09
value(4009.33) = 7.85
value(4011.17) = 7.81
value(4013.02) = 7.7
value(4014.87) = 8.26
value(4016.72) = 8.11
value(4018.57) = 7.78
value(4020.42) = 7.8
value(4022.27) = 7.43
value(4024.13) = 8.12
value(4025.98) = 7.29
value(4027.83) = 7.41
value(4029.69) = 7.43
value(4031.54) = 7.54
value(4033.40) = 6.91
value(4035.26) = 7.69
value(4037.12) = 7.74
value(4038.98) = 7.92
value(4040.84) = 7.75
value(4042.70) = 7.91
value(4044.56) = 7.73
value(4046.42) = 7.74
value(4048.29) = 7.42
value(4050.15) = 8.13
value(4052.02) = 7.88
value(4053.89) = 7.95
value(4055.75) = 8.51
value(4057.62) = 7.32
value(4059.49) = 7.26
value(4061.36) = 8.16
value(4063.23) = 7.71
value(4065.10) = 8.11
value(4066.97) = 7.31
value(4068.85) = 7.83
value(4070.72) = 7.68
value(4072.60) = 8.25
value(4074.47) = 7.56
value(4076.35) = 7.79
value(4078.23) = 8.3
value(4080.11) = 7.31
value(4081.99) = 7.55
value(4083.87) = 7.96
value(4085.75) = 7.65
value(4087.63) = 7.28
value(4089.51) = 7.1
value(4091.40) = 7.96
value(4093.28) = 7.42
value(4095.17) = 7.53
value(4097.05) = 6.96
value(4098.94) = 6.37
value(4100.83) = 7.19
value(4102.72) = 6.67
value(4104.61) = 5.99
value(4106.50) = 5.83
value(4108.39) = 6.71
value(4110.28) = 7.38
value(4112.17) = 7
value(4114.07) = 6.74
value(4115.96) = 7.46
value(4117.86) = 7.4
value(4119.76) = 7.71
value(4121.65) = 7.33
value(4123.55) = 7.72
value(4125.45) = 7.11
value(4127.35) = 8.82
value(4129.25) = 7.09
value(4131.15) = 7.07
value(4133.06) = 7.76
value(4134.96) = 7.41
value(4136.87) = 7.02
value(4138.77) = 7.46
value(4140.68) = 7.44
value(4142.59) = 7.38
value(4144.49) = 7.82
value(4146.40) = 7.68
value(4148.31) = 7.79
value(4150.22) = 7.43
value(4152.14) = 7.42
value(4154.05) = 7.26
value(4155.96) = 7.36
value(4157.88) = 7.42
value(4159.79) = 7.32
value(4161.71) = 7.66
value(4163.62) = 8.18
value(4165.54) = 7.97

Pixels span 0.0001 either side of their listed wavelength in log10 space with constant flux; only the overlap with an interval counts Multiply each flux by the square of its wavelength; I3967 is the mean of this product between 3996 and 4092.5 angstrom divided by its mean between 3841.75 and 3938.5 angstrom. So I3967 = 1.25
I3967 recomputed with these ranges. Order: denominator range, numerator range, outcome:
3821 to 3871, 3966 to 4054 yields 1.24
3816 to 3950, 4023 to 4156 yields 1.29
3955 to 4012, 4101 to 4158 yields 1.15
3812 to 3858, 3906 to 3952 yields 1.17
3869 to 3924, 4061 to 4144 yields 1.23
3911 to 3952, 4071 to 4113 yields 1.19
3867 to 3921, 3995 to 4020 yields 1.23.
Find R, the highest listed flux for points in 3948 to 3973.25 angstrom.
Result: 7.64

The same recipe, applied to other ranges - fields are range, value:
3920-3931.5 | 7.06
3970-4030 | 8.26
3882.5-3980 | 7.65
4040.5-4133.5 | 8.82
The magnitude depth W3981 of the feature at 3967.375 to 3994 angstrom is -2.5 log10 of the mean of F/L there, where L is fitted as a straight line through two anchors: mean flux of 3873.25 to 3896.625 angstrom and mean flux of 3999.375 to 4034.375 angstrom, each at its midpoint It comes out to 0.16 mag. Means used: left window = 6.09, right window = 7.65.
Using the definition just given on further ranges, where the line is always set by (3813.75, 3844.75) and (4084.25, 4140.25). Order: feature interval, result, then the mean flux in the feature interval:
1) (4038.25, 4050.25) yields -0.143 mag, 7.78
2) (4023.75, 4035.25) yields -0.109 mag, 7.44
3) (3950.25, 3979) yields 0.051 mag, 6.05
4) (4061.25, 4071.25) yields -0.122 mag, 7.78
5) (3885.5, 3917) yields -0.087 mag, 6.47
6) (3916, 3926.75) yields -0.144 mag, 6.95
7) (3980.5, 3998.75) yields -0.154 mag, 7.48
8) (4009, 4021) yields -0.189 mag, 7.91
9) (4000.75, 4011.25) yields -0.159 mag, 7.63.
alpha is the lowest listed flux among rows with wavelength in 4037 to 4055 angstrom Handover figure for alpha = 7.42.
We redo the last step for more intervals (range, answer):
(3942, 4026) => 4.54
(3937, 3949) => 5.71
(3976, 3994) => 5.24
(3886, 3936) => 4.48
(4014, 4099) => 6.37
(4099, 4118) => 5.83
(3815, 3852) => 3.61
